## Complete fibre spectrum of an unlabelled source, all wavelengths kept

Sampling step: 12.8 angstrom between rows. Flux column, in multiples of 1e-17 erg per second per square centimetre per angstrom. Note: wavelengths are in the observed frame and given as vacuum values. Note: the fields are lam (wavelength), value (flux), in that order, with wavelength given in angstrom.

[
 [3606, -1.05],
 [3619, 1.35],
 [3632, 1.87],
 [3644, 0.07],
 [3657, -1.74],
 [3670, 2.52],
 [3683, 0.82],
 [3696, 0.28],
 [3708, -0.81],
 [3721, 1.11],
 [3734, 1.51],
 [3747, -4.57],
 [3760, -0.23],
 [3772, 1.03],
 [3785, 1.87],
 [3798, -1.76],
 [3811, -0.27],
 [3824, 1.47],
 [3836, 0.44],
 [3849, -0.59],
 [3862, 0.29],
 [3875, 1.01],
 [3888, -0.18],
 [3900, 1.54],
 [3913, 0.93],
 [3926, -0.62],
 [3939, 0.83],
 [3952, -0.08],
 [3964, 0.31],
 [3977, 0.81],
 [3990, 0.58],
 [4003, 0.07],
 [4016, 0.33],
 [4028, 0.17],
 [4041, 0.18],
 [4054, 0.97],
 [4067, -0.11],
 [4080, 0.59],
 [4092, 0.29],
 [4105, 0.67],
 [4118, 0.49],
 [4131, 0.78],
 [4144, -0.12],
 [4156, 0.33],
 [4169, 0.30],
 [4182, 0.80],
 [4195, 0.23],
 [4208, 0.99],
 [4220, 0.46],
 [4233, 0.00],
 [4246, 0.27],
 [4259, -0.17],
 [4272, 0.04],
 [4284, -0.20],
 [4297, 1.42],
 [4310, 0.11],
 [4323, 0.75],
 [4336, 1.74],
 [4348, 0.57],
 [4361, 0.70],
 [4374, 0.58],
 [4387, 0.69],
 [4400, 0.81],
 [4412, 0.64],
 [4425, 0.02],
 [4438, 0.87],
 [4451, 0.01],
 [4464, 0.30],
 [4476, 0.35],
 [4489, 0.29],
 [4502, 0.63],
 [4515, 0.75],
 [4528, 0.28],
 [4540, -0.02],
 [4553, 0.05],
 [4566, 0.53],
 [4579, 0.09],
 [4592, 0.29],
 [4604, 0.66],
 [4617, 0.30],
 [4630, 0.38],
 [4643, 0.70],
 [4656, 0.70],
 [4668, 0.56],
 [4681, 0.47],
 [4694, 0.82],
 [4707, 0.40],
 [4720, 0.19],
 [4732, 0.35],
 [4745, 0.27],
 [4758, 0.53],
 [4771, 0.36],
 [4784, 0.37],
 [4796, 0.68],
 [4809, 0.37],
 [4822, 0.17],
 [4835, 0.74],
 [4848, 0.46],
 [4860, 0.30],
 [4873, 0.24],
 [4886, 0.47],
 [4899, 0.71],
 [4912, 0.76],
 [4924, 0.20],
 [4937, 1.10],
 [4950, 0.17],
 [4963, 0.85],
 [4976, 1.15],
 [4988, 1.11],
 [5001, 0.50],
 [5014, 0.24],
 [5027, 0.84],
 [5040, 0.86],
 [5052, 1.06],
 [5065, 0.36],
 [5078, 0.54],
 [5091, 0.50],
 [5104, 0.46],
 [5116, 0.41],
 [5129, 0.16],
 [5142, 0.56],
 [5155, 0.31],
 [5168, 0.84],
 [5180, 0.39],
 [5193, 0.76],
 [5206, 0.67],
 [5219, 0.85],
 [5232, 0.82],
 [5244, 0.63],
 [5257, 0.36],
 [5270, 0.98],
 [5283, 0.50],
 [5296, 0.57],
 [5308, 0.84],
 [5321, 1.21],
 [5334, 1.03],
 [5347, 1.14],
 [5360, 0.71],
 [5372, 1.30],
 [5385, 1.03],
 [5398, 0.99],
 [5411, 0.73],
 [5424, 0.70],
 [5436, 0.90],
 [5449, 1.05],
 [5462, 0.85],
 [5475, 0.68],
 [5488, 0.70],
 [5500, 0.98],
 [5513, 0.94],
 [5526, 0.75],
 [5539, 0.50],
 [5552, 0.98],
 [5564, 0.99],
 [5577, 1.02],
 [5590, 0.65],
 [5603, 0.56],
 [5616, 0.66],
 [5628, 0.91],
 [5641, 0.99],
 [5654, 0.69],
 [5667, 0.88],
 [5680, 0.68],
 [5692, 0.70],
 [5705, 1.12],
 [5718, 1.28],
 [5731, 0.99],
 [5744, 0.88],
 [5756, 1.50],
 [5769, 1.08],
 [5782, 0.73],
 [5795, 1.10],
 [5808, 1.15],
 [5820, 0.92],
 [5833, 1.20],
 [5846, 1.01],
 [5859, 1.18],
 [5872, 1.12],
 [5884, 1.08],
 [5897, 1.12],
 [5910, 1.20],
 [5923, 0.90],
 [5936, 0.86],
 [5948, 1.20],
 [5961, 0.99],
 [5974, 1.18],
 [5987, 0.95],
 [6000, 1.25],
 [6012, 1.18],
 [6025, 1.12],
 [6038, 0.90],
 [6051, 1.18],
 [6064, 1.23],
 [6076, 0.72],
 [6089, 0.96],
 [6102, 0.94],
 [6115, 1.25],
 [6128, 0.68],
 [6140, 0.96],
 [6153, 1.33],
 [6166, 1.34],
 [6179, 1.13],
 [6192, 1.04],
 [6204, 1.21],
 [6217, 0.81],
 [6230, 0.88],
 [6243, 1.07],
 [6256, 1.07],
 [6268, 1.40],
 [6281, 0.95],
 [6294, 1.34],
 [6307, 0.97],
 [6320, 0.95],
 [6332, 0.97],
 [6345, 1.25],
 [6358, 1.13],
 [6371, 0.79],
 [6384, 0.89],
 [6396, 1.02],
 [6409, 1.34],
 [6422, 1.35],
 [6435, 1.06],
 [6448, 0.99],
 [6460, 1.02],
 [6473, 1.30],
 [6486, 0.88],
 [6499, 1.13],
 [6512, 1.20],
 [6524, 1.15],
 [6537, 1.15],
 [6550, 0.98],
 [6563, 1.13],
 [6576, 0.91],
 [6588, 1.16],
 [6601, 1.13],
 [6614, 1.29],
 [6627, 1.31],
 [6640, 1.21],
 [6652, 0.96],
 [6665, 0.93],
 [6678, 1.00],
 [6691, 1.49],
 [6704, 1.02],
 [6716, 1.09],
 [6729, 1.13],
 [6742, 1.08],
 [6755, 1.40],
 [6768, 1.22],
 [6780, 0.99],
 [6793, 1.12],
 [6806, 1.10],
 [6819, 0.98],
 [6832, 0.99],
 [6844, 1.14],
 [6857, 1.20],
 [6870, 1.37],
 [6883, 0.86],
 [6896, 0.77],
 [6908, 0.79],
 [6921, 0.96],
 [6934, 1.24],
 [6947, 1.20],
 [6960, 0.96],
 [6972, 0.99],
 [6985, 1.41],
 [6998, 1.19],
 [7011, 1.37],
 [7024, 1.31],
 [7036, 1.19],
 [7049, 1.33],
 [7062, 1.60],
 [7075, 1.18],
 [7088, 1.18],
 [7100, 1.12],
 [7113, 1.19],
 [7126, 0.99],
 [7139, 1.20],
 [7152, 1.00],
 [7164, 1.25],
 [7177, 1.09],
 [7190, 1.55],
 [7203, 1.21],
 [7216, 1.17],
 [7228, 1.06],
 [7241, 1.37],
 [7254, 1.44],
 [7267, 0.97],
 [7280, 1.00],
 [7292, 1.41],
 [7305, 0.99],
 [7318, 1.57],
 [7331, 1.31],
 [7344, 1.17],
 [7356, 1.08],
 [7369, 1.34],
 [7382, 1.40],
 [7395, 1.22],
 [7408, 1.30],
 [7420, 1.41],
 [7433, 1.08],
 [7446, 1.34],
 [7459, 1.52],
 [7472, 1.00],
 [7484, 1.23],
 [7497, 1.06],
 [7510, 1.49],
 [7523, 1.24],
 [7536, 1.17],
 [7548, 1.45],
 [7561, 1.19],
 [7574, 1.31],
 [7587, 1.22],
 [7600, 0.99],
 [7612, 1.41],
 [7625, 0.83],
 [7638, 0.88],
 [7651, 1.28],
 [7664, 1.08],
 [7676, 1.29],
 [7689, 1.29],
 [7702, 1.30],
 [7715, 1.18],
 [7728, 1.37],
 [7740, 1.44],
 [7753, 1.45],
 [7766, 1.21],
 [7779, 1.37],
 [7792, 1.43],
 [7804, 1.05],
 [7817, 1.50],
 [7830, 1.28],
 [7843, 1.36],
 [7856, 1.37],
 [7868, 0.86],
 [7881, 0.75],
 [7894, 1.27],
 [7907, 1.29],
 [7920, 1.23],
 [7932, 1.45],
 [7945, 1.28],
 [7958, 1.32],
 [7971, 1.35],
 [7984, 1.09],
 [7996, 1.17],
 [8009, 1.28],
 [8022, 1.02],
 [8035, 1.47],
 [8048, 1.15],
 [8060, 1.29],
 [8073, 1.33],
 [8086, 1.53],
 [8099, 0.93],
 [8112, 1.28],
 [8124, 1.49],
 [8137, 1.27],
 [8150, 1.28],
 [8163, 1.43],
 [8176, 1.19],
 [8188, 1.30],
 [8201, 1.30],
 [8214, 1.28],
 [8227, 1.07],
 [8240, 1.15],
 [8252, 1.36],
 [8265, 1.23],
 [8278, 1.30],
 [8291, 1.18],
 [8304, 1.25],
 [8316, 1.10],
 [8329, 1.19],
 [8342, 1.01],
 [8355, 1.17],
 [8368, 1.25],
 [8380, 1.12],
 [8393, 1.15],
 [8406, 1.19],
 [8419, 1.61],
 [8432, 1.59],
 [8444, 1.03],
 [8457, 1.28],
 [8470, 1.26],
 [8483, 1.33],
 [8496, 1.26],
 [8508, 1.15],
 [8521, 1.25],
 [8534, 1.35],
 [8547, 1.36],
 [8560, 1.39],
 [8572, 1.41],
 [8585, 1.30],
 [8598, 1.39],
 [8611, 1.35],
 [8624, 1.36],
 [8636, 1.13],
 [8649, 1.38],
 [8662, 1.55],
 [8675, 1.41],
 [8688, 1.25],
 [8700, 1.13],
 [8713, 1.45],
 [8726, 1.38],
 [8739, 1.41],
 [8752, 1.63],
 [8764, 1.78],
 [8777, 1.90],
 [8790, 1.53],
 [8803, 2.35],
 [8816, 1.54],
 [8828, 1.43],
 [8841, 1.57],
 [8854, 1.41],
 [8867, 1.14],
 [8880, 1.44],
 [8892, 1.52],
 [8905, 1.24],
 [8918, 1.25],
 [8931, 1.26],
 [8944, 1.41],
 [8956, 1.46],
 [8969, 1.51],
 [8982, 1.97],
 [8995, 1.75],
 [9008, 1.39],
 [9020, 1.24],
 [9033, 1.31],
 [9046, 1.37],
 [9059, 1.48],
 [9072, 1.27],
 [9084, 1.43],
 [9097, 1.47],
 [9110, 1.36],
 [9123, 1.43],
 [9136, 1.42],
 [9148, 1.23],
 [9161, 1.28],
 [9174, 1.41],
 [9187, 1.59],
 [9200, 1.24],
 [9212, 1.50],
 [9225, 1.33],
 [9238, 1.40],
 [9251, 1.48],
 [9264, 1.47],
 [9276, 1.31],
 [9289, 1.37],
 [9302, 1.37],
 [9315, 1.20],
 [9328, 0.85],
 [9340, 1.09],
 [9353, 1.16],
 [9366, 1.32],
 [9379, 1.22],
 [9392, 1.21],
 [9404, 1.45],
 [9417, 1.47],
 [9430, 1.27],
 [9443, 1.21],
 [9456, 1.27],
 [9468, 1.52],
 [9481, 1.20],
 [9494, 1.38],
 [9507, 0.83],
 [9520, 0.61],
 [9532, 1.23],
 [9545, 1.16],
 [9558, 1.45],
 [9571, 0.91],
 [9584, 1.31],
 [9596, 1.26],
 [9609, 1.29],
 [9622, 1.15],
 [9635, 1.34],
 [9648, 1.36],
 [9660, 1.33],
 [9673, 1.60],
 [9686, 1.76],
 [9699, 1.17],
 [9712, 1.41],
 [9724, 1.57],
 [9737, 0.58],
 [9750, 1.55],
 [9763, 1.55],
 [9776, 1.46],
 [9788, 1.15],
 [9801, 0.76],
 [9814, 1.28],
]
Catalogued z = 0.336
